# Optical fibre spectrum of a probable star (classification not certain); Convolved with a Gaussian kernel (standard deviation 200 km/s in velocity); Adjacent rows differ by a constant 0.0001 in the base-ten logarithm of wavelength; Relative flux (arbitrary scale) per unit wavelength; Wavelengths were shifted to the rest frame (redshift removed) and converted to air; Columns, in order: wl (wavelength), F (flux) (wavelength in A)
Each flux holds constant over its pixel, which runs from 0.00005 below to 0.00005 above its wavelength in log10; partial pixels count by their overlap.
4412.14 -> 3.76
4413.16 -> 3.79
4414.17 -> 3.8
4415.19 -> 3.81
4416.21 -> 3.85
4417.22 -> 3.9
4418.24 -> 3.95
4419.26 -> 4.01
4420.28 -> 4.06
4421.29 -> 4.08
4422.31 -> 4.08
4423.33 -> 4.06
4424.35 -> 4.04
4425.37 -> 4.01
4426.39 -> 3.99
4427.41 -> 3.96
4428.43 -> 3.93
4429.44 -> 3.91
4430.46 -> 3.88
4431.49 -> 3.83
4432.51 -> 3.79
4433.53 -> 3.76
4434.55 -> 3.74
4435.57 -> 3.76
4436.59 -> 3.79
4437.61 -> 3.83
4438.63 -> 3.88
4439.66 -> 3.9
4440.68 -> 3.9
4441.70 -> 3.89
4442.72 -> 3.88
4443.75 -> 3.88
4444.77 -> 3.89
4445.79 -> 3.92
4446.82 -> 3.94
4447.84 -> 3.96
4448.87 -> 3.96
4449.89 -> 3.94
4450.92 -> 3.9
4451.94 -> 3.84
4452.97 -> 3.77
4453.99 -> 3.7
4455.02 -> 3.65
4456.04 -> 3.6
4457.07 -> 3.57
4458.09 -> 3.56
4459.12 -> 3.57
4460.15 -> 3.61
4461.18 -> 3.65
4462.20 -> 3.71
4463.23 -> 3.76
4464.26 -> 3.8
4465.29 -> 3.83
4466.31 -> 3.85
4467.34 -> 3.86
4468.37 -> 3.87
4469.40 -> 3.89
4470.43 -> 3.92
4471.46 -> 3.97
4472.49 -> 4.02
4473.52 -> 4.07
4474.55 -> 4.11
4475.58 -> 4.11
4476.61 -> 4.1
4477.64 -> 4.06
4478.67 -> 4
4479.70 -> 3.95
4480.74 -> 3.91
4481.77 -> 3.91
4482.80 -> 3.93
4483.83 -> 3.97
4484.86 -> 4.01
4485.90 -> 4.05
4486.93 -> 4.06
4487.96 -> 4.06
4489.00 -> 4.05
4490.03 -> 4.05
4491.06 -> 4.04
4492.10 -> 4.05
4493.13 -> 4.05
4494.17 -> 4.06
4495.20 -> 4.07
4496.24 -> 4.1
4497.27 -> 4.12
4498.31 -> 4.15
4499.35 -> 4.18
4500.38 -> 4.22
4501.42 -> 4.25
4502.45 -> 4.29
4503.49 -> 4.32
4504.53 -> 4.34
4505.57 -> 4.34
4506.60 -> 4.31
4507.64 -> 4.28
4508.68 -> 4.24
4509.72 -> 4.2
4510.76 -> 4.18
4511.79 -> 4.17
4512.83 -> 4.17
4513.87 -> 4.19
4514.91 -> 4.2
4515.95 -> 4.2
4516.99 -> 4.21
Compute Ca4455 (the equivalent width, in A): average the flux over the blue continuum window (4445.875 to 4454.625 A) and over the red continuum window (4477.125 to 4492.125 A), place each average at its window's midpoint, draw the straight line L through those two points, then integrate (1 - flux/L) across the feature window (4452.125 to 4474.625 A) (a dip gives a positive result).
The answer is 0.8 A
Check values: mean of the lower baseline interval 3.87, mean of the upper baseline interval 4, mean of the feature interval 3.78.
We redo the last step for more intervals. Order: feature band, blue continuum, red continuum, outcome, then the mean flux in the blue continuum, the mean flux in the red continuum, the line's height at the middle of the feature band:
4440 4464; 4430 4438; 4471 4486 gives 0.6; 3.79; 4.01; 3.88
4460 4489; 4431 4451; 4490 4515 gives 0.7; 3.87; 4.19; 4.04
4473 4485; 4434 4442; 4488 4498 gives 0.0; 3.84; 4.07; 4.01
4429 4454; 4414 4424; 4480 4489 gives 0.7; 3.97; 3.99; 3.97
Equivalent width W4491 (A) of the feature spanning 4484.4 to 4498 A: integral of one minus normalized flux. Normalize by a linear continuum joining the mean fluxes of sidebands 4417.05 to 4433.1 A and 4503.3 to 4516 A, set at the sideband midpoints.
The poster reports 0.39 A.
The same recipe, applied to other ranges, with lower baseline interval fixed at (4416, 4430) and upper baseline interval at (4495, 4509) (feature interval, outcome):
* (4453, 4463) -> 1.1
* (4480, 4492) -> 0.5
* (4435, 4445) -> 0.5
